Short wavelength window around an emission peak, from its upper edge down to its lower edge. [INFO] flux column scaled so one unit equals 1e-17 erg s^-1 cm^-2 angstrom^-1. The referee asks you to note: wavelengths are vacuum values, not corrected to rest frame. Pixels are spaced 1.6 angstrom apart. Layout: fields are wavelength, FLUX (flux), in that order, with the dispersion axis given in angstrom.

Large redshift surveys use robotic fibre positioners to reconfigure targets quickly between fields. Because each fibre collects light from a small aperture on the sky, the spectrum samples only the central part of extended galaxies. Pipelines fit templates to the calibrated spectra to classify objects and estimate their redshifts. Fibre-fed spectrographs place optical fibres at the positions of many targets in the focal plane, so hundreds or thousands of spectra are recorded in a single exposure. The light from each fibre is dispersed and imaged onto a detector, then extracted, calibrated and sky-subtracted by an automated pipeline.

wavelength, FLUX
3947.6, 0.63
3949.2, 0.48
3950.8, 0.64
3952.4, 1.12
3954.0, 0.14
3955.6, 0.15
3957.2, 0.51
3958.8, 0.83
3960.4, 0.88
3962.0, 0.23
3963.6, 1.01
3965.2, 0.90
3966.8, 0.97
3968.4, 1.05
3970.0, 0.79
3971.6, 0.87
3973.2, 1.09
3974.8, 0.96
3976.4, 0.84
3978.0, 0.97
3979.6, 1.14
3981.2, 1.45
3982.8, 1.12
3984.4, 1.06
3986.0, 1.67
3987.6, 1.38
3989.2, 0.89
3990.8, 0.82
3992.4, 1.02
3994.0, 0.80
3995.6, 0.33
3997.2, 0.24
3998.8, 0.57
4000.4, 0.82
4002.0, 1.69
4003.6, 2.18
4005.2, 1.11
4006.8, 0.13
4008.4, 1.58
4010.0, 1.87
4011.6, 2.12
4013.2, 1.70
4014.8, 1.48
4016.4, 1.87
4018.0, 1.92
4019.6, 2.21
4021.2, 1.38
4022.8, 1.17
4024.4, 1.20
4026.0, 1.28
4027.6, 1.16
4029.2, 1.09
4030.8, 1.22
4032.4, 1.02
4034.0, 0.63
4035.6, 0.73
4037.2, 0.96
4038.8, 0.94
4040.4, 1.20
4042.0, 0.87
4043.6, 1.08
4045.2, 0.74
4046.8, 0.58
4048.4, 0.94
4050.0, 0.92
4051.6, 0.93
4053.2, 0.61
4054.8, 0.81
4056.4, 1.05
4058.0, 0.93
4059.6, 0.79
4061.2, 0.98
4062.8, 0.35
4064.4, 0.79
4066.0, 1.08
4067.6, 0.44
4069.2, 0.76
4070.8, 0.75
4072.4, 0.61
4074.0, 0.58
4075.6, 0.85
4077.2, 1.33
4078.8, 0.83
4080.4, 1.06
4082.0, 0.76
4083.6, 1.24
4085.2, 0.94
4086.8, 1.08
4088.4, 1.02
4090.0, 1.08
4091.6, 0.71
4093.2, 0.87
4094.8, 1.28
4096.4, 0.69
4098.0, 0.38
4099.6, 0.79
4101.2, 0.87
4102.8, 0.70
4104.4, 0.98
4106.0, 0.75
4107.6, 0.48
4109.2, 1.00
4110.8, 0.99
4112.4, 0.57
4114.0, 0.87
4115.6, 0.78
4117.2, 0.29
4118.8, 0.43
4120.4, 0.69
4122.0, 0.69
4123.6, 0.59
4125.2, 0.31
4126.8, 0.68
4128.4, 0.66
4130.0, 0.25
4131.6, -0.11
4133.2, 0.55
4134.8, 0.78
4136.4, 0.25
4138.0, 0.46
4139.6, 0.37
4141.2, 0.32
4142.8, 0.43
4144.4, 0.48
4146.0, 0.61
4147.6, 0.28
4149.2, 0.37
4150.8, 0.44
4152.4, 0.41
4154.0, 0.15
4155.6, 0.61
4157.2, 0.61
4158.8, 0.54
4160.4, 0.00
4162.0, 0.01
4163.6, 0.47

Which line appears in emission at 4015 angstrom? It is Lyman alpha 1216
